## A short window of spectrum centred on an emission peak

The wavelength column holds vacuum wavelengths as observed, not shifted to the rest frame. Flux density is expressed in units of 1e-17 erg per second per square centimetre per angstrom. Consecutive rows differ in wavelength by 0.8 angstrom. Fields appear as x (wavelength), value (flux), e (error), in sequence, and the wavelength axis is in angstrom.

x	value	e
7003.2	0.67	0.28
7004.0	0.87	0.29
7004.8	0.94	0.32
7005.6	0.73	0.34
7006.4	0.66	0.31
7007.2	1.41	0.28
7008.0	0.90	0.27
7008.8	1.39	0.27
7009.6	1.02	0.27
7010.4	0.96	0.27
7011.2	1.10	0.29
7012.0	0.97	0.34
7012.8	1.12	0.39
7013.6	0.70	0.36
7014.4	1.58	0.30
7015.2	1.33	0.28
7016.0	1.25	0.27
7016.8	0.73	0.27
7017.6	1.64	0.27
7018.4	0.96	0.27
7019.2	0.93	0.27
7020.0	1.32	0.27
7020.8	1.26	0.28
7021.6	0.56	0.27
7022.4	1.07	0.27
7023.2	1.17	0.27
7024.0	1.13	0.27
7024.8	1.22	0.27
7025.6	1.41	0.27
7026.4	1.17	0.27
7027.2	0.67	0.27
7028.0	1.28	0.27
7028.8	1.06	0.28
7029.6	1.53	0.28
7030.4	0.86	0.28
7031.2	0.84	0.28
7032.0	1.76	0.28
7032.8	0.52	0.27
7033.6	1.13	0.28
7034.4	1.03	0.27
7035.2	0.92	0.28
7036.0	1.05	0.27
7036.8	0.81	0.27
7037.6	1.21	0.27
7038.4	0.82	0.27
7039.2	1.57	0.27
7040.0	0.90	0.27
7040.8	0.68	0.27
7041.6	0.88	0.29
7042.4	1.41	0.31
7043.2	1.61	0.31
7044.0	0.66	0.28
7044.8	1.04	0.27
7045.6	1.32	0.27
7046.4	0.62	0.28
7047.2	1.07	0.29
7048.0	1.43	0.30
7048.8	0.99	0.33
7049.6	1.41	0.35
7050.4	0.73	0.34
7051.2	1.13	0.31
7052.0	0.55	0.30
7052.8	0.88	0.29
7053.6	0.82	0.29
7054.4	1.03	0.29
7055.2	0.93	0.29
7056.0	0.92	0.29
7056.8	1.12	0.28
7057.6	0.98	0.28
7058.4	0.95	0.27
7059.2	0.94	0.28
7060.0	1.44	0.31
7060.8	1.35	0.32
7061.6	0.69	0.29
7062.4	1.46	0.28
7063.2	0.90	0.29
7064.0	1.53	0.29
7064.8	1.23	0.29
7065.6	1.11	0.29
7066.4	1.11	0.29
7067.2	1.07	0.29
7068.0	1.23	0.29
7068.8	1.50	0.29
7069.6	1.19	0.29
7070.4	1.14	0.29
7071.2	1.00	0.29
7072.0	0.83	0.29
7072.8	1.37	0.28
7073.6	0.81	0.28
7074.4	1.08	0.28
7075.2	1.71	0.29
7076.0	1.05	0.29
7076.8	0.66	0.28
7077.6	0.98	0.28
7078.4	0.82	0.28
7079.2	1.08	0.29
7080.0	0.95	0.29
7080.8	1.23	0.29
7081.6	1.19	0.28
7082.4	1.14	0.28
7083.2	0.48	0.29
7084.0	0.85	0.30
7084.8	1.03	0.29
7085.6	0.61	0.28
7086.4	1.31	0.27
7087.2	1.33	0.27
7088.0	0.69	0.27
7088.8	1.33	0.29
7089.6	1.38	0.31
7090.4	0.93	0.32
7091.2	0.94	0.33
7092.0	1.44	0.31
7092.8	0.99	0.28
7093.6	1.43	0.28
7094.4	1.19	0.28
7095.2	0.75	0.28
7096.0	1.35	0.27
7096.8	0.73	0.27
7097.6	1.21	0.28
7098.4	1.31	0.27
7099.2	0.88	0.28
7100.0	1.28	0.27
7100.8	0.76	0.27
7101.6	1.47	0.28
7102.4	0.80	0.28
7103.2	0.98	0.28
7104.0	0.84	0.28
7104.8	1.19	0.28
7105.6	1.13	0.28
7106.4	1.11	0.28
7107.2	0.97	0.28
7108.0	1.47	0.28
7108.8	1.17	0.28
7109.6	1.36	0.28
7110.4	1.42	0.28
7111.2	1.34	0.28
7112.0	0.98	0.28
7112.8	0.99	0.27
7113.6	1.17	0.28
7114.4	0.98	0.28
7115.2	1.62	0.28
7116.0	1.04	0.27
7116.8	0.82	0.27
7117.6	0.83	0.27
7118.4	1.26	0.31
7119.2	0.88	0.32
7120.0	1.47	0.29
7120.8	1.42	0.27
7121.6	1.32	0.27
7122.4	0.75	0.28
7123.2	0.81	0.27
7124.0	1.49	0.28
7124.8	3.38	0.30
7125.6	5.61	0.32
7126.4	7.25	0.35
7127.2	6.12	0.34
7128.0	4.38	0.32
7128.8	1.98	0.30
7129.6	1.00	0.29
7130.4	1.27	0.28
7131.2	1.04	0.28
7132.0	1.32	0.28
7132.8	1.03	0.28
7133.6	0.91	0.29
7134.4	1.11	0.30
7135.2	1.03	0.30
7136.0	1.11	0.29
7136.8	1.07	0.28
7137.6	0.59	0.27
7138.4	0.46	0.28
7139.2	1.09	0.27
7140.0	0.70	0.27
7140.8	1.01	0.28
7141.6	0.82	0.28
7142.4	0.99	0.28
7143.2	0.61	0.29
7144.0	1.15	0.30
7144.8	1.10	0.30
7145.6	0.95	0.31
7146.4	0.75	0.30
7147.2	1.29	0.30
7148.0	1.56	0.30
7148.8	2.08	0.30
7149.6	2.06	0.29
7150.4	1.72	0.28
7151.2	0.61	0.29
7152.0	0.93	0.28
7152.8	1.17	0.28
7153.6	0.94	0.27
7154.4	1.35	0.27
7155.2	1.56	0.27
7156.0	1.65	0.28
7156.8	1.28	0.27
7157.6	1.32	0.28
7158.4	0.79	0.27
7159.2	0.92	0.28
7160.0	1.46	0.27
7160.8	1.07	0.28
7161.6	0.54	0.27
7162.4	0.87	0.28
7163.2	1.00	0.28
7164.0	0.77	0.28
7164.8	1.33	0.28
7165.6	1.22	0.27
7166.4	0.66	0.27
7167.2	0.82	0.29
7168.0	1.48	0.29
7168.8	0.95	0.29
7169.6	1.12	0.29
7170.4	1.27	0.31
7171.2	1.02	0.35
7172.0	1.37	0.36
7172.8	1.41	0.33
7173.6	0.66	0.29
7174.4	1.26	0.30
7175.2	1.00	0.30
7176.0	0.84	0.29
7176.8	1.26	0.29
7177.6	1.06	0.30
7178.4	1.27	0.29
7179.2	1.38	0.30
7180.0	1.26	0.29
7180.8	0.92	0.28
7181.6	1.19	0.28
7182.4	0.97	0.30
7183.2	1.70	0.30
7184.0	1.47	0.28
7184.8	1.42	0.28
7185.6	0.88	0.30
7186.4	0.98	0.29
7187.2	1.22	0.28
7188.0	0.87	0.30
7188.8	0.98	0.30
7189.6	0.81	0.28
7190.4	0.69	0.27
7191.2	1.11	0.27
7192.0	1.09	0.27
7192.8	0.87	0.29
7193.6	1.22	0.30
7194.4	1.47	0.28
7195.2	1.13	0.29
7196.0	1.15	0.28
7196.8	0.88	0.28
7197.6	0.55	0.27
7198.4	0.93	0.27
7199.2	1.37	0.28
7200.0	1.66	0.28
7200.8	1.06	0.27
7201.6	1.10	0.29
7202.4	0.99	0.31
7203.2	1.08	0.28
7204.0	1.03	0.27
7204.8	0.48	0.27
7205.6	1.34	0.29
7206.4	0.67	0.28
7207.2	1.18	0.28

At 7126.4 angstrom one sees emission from H-alpha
